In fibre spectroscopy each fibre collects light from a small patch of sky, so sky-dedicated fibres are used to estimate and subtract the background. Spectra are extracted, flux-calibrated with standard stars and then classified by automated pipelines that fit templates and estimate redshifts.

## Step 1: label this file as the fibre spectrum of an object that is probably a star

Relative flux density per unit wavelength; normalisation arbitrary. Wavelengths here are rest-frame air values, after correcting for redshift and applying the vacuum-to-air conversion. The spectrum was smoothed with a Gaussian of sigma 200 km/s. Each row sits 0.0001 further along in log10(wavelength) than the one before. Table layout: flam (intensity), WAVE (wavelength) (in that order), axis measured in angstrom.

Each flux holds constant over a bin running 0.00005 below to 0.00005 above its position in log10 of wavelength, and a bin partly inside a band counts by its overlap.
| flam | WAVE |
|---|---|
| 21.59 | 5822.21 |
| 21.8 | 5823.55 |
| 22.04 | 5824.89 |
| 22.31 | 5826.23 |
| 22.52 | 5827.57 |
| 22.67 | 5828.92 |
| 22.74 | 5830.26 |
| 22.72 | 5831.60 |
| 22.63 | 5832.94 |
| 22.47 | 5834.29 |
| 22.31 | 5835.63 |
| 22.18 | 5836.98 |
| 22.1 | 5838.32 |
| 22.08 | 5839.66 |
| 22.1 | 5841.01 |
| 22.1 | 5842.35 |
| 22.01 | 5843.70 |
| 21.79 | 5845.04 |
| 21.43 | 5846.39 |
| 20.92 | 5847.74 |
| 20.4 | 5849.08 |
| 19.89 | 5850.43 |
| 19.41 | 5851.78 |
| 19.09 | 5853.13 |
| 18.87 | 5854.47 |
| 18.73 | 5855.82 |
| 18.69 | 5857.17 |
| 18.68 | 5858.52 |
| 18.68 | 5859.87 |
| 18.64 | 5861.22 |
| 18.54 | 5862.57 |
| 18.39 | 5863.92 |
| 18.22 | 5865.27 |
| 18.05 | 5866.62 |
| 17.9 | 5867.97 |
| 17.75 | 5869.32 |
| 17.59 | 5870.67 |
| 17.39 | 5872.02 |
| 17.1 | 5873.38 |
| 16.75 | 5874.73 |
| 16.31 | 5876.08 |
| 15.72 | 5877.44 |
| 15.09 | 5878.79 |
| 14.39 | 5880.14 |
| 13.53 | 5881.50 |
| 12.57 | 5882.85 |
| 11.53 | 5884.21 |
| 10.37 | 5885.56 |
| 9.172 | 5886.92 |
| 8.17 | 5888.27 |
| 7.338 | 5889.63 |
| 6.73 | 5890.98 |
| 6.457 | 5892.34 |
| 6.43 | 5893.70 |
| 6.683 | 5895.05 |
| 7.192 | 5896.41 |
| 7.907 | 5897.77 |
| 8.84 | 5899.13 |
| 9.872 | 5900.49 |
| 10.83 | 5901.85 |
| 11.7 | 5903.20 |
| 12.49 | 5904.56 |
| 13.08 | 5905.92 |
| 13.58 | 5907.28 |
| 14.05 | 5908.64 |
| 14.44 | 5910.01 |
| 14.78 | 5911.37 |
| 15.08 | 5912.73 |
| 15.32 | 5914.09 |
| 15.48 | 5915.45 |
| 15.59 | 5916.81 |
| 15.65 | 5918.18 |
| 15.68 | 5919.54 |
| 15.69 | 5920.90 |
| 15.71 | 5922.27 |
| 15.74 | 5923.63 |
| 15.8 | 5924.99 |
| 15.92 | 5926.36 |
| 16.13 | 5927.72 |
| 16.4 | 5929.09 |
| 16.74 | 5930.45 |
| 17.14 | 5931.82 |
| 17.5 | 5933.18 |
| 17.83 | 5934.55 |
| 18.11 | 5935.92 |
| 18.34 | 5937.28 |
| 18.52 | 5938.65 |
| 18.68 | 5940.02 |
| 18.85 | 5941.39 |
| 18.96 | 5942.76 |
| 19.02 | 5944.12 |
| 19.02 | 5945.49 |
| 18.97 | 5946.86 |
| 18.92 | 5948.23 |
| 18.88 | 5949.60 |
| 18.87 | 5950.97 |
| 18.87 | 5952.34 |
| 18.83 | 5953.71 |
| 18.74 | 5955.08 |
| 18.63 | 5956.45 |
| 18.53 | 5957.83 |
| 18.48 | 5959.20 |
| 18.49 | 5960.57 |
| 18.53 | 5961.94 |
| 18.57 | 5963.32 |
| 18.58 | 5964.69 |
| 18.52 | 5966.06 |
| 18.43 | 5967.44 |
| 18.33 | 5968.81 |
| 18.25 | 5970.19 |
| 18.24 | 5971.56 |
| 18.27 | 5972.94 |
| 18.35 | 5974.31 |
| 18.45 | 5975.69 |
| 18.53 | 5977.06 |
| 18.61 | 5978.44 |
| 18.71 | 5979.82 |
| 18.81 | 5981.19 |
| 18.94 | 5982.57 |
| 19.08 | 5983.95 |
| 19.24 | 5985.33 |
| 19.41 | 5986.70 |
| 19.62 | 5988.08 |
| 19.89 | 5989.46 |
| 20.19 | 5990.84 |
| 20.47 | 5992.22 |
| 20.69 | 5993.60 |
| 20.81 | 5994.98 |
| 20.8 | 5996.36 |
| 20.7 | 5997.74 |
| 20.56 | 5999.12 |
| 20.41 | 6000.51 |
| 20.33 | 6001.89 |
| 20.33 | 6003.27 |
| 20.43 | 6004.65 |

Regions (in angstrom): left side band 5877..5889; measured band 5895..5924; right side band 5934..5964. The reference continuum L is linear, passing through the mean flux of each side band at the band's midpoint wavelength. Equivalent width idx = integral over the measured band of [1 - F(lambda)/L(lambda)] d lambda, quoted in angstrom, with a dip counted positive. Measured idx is 3.6 angstrom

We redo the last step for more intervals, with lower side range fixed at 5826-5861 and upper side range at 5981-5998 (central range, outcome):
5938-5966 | 2.03 angstrom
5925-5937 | 2.02 angstrom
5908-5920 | 3.16 angstrom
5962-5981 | 1.51 angstrom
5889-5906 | 9.80 angstrom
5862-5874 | 1.73 angstrom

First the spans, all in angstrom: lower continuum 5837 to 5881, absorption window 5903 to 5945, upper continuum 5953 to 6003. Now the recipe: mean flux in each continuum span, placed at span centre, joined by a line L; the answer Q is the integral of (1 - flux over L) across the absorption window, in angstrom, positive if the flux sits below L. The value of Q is 6.5 angstrom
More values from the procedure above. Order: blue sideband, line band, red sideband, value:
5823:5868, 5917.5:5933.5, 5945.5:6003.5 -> 2.92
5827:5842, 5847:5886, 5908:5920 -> 4.57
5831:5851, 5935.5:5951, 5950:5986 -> 0.37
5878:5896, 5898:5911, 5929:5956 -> 0.64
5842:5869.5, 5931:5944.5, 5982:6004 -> 1.07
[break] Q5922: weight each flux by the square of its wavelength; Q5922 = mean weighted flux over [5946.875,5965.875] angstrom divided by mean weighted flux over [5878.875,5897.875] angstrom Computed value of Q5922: 2.04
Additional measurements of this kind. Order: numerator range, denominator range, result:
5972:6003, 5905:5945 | 1.22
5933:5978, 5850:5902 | 1.35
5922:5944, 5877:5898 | 1.78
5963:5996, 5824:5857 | 0.93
